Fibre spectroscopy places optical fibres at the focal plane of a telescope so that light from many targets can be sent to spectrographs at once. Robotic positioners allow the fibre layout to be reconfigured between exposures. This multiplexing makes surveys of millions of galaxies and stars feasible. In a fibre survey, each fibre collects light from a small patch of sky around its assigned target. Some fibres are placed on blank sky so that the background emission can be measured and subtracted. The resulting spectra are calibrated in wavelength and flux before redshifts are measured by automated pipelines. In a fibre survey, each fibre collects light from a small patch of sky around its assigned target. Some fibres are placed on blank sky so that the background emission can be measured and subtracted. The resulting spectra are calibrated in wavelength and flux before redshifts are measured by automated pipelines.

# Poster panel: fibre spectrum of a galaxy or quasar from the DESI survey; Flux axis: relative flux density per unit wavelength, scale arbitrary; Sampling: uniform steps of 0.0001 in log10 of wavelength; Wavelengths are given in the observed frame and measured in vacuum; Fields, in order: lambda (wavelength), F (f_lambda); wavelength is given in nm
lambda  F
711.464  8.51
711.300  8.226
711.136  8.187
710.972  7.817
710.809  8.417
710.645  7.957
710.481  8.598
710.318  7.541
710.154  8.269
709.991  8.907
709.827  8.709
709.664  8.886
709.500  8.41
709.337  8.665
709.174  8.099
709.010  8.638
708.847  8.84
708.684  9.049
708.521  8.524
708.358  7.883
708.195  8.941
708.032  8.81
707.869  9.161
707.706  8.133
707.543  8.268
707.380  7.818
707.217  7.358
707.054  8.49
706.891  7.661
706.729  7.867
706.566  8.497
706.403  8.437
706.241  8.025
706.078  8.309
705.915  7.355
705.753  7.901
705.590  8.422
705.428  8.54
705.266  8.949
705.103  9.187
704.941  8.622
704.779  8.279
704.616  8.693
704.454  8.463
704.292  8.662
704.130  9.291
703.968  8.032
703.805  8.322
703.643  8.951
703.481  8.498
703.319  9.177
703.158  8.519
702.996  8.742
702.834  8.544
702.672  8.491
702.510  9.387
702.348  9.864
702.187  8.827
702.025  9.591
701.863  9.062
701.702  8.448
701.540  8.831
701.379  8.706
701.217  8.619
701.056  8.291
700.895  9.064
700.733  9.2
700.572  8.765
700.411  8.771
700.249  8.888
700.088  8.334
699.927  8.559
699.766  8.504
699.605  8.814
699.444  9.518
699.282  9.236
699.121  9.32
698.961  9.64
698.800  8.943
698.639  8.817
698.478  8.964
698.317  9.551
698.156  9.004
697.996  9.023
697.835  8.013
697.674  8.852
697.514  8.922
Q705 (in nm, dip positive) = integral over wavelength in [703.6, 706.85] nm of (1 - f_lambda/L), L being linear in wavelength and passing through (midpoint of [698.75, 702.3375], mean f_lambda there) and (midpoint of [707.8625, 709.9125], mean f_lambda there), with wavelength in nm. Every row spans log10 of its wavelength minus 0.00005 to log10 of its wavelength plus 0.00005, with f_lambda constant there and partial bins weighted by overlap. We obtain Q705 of 0.13 nm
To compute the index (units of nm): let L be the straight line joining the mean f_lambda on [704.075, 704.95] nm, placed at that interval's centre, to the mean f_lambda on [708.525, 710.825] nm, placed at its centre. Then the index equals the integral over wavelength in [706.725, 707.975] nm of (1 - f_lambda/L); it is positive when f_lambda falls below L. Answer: 0.07 nm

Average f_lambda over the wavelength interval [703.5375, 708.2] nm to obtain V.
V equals 8.38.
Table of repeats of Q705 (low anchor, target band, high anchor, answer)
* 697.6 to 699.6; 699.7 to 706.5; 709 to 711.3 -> 0.09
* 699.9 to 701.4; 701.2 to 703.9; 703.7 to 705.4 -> -0.05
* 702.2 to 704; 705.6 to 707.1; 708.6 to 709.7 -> 0.11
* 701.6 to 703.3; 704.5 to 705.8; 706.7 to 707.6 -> -0.04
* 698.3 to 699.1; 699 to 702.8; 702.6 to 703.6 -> 0.00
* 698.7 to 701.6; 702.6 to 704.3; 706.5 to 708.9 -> 0.00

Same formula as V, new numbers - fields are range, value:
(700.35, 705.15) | 8.79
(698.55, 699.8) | 9.12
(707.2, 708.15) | 8.34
